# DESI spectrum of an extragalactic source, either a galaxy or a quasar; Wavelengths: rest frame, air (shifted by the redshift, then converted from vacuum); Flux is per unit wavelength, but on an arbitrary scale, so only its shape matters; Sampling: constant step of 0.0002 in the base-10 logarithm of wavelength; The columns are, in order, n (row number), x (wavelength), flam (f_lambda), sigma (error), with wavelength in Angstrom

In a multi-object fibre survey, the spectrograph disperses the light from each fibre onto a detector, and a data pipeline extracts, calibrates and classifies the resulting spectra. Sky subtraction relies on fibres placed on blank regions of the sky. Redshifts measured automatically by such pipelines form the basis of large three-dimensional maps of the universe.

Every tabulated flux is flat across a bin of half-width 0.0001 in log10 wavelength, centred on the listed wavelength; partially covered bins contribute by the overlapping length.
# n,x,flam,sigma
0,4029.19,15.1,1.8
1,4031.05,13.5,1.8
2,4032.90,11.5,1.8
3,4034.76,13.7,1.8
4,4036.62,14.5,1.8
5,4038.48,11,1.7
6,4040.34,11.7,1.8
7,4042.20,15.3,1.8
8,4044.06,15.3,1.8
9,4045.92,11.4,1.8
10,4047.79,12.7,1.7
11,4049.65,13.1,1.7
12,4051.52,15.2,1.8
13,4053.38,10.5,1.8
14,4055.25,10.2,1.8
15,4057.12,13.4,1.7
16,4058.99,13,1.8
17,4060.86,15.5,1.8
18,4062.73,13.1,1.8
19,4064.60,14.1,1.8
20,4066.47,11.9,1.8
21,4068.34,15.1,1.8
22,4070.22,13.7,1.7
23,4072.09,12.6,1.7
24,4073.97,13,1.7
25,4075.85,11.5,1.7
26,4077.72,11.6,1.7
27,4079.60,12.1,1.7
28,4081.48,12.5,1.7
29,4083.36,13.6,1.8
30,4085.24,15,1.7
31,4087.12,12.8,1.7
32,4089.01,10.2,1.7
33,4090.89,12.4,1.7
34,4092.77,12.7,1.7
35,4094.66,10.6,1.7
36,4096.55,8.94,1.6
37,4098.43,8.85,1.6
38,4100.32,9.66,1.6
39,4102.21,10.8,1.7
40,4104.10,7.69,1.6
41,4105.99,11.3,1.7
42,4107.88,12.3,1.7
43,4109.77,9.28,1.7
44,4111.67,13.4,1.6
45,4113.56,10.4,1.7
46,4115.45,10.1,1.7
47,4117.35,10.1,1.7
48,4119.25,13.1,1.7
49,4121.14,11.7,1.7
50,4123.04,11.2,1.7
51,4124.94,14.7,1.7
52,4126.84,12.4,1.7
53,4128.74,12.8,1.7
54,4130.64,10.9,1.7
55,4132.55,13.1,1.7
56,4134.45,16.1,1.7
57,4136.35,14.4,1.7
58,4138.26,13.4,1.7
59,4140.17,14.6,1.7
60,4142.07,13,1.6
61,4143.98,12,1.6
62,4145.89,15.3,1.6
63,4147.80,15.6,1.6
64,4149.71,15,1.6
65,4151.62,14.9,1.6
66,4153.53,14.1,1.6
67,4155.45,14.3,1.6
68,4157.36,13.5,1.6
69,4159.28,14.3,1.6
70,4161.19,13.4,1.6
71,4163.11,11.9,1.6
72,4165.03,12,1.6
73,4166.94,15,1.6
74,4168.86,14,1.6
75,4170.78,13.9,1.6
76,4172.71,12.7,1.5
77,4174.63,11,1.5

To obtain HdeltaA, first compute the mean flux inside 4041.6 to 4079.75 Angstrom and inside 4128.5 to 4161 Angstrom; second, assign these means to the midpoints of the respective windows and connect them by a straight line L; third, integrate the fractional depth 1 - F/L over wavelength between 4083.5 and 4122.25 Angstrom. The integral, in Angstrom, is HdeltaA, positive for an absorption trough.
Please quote 6.87 Angstrom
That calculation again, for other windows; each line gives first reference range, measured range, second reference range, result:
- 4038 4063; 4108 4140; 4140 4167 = 2.94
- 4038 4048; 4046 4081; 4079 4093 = -0.05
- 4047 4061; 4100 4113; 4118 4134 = 2.01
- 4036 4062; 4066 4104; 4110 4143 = 2.84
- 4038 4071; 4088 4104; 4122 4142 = 3.47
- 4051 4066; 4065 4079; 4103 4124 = -0.31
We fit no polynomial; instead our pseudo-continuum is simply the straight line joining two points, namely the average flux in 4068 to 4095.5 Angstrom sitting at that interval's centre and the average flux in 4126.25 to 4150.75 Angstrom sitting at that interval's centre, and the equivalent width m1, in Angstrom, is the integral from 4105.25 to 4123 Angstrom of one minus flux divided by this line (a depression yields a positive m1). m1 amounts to 2.63 Angstrom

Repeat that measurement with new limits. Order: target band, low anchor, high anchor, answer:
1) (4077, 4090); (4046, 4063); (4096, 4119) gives -1.2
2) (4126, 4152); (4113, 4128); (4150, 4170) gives -2.2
